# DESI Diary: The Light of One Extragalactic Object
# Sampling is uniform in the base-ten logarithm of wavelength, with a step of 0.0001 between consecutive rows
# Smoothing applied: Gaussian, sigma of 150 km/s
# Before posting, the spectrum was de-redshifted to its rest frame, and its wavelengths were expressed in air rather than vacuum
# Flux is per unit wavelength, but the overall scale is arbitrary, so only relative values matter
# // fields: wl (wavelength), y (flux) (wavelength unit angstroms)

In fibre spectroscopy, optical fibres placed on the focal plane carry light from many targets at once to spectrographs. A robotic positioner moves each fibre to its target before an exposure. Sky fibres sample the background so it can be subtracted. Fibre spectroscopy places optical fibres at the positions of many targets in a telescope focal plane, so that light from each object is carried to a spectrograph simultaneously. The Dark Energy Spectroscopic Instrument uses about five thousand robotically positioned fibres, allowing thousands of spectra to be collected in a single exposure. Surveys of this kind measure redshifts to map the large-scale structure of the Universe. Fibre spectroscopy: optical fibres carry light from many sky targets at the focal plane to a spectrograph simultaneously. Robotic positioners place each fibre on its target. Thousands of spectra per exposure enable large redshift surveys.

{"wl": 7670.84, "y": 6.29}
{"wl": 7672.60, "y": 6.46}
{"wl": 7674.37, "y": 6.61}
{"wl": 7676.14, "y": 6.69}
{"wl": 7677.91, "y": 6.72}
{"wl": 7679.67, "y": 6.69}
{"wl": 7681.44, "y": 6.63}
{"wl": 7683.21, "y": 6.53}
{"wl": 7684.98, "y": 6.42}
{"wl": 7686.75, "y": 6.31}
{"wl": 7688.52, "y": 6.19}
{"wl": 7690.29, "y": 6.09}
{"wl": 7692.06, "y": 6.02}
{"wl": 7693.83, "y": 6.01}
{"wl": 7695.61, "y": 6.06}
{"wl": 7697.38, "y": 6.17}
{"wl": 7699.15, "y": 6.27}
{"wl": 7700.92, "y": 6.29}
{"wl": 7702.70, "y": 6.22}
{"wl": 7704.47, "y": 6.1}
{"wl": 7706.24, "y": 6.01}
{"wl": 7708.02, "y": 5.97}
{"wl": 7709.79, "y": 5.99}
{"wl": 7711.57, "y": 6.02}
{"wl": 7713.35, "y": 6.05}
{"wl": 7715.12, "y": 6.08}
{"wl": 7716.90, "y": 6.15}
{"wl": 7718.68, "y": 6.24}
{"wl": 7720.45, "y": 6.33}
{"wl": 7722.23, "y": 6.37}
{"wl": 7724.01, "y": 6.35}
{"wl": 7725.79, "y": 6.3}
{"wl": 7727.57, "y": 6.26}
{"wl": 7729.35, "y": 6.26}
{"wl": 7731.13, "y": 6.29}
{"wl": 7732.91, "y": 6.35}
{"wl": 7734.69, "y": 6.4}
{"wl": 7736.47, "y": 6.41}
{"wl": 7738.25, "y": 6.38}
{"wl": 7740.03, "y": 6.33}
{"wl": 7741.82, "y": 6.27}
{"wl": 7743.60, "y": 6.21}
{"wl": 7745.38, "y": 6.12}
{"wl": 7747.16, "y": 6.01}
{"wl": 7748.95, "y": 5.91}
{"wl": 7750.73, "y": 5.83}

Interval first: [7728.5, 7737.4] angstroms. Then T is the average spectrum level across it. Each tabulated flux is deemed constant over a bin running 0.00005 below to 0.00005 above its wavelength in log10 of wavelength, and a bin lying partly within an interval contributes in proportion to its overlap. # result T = 6.35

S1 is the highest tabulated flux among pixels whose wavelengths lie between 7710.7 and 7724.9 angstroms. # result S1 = 6.37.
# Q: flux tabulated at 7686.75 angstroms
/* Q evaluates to 6.31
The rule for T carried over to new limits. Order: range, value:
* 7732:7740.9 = 6.38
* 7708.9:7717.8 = 6.06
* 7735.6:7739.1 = 6.4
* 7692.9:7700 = 6.12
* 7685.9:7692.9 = 6.15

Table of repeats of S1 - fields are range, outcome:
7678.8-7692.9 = 6.69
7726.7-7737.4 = 6.41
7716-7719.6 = 6.24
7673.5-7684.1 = 6.72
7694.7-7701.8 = 6.29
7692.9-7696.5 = 6.06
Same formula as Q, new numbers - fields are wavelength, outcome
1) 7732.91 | 6.35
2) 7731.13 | 6.29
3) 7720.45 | 6.33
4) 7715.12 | 6.08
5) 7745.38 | 6.12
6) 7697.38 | 6.17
